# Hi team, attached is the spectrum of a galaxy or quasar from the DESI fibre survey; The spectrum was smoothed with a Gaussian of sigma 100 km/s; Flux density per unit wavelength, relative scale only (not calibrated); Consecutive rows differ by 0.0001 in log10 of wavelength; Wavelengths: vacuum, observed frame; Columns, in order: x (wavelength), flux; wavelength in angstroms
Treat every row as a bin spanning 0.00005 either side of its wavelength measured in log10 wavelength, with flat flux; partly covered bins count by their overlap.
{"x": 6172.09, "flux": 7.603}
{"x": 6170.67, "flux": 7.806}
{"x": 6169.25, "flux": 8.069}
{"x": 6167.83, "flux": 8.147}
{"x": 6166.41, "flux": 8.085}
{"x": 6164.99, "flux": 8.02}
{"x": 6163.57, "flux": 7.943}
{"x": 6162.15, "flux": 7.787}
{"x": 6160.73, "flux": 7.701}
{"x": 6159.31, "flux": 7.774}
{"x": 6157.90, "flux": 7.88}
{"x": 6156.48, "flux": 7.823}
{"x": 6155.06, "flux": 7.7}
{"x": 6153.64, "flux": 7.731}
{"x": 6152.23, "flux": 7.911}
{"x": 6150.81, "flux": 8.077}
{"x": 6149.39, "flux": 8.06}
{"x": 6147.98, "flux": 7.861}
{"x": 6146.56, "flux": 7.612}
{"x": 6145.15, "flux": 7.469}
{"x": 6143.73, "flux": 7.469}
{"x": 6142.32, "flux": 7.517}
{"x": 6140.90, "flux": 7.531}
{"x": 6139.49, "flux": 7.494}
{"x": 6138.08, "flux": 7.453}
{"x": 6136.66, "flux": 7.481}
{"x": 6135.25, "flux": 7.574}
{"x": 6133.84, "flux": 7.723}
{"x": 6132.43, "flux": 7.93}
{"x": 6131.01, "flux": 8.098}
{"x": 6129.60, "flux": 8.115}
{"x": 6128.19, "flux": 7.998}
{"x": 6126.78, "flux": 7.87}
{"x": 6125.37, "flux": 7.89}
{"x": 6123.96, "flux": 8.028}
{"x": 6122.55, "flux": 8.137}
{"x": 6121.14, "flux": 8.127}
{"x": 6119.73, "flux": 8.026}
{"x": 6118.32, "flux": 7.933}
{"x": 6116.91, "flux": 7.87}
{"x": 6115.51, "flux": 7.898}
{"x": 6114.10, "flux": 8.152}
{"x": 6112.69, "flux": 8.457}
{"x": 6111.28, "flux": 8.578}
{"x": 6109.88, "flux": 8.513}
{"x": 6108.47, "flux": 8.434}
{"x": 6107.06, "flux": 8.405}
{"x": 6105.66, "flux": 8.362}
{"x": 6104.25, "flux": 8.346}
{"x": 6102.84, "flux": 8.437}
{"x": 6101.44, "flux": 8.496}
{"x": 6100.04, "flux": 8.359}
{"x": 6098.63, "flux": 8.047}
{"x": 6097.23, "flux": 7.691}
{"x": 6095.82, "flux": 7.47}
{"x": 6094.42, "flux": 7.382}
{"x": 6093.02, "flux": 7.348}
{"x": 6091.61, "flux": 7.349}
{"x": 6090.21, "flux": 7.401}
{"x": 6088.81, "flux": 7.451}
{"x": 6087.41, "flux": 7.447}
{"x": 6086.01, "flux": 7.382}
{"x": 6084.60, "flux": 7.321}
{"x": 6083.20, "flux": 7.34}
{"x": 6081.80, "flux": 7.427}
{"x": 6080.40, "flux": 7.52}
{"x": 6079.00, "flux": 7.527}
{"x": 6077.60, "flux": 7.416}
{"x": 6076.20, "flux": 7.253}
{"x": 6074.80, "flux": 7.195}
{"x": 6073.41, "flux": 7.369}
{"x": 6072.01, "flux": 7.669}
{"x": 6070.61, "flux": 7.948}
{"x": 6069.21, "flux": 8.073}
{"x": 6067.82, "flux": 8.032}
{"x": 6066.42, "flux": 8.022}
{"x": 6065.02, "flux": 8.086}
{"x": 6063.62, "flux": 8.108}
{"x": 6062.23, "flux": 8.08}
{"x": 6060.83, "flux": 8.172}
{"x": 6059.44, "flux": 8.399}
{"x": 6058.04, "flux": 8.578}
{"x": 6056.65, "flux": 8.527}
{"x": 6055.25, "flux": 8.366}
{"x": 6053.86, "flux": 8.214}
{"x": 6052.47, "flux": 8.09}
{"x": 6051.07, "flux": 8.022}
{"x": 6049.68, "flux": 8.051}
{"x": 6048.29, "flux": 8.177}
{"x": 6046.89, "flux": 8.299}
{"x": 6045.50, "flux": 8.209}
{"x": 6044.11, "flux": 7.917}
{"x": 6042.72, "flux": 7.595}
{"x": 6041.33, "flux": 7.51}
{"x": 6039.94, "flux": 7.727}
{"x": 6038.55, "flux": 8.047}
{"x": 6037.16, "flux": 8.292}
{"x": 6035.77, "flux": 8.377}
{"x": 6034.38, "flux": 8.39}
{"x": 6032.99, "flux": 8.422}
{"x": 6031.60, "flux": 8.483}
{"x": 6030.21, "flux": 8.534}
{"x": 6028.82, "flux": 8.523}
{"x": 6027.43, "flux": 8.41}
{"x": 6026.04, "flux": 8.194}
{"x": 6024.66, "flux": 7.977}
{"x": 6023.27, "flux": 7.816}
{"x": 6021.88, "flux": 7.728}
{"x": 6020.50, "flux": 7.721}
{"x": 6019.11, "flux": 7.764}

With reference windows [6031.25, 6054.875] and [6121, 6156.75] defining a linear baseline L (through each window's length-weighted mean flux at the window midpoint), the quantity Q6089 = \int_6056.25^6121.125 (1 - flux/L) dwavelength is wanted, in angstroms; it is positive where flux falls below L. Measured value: 0.5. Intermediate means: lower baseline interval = 8.11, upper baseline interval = 7.79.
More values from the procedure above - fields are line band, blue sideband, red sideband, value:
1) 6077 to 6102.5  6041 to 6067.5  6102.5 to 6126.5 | 1.82 angstroms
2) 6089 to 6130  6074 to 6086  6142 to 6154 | -2.67 angstroms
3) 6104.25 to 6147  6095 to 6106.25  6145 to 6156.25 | 0.19 angstroms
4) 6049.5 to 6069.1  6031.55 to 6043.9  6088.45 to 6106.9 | -0.48 angstroms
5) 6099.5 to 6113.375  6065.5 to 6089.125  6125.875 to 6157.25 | -1.44 angstroms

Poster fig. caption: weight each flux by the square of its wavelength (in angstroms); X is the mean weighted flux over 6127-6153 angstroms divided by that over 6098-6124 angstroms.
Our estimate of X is 0.95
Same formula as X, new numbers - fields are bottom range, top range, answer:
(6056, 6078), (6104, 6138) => 1.03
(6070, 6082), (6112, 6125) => 1.09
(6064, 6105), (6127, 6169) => 1.04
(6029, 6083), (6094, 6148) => 1.02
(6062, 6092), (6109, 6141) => 1.06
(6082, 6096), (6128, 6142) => 1.06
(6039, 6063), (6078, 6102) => 0.95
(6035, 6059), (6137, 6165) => 0.98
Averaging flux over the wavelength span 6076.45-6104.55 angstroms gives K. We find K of 7.64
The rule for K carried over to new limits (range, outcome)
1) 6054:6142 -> 7.89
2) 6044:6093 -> 7.83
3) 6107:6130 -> 8.14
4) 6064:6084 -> 7.64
